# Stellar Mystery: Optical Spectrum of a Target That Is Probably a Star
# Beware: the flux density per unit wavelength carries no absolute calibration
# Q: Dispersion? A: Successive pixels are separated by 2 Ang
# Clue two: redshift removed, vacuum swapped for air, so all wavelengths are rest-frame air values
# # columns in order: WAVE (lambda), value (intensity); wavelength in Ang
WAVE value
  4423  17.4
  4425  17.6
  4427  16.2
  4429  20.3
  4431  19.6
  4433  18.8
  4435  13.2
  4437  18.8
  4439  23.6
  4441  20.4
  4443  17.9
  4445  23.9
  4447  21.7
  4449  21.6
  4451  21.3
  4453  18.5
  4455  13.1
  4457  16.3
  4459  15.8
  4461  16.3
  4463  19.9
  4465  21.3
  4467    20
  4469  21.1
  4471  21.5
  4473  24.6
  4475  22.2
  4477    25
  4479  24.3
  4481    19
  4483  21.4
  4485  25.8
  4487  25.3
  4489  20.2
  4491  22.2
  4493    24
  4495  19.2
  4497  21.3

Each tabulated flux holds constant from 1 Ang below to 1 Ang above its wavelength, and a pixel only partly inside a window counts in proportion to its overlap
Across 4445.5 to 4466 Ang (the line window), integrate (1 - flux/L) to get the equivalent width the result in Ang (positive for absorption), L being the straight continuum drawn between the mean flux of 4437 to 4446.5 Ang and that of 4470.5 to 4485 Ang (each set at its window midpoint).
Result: 2.9 Ang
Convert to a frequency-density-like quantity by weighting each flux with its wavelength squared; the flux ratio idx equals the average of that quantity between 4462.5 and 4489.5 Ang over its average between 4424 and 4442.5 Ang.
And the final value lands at 1.22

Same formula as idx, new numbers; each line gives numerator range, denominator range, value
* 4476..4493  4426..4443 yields 1.25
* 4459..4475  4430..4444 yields 1.10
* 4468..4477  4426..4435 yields 1.27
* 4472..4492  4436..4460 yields 1.20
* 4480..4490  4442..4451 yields 1.07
